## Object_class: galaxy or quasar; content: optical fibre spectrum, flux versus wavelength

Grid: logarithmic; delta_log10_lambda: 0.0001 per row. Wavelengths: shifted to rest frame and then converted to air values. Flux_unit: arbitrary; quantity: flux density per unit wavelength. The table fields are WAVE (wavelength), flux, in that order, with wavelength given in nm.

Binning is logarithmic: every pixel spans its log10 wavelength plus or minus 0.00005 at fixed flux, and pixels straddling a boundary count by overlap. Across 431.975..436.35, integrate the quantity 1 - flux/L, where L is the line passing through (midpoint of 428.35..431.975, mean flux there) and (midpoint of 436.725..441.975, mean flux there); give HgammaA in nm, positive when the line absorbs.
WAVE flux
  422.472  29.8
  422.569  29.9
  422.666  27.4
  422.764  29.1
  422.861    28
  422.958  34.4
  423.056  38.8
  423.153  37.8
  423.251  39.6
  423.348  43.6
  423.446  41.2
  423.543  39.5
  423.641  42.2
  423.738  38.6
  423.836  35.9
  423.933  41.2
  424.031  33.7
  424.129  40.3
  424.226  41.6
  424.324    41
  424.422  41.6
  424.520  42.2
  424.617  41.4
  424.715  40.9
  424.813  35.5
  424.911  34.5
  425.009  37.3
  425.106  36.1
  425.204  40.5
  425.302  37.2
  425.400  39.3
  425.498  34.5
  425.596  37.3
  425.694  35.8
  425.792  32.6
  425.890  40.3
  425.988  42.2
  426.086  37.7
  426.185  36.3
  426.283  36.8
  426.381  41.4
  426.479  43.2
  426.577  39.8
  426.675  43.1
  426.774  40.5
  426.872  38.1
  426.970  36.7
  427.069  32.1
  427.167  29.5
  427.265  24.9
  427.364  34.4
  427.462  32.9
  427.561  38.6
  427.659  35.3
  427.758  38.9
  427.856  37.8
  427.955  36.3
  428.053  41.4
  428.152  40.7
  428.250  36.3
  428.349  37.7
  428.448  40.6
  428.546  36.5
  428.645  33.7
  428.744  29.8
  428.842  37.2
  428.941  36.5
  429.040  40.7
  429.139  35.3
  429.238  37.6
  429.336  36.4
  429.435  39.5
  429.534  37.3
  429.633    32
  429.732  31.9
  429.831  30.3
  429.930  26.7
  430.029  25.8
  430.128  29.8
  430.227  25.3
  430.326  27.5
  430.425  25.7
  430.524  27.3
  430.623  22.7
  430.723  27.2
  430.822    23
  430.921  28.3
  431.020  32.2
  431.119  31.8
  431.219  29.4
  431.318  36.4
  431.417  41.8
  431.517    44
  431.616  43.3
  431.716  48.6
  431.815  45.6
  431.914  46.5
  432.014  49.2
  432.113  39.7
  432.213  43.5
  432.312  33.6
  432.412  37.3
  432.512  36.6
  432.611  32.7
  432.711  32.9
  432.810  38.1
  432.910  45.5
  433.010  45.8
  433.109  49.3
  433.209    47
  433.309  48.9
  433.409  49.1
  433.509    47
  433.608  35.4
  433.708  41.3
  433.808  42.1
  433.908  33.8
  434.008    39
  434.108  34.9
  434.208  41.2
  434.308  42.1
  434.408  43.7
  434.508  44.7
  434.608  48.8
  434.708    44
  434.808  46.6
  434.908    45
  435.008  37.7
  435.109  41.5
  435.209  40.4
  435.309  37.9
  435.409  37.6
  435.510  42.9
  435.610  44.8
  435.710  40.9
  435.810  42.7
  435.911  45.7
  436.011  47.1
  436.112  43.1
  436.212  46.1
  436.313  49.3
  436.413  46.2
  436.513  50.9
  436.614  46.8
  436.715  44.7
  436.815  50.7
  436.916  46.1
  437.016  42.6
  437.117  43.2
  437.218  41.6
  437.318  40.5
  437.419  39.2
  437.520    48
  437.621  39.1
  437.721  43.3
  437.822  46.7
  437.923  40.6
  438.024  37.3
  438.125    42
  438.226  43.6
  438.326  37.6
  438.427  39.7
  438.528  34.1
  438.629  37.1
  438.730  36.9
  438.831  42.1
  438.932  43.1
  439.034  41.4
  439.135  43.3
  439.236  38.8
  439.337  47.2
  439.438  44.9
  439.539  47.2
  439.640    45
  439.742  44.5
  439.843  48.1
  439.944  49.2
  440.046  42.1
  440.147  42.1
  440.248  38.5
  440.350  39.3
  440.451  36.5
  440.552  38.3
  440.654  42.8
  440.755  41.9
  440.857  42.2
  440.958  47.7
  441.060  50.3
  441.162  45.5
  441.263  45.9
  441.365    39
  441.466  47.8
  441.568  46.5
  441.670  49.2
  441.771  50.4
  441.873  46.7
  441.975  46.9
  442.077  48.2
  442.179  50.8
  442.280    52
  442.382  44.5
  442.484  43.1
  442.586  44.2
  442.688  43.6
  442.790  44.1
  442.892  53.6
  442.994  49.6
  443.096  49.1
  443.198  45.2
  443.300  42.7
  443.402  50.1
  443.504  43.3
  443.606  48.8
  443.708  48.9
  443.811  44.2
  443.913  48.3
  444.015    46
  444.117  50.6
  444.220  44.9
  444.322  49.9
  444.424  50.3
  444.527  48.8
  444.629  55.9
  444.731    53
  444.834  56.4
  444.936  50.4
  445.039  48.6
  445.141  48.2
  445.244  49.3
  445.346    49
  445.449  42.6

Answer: -0.475 nm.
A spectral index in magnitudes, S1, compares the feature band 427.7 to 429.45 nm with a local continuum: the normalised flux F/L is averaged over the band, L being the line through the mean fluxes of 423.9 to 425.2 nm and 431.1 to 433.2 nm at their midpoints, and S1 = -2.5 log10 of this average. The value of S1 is 0.07 mag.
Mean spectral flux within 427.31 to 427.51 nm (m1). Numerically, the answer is 33.4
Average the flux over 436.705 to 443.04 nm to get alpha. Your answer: 43.9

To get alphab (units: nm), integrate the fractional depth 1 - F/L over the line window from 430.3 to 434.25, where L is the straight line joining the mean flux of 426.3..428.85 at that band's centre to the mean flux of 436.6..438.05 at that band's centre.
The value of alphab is 0.18 nm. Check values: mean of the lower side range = 36.8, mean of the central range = 38.2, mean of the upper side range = 43.4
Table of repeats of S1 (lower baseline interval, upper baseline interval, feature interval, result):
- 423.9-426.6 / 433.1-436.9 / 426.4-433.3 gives 0.134 mag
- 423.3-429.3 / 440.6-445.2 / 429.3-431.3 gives 0.332 mag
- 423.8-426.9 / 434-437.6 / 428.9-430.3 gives 0.224 mag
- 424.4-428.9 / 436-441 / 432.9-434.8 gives -0.068 mag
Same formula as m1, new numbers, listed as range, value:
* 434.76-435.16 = 42.6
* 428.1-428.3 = 38.5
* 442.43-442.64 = 43.6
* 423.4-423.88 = 39.5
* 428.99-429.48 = 37.9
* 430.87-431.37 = 31.7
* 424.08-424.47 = 41.1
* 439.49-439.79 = 45.5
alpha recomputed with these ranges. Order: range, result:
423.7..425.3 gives 38.8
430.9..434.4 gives 40.5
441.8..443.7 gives 47.1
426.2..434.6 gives 37.2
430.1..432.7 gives 35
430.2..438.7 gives 40.6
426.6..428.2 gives 36.4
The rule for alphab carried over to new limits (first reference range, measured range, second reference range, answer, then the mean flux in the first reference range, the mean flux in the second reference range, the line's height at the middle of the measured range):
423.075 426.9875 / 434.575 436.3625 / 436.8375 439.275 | -0.11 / 39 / 41.3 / 40.8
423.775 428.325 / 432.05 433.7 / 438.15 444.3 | -0.02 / 37.7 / 44.7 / 40.9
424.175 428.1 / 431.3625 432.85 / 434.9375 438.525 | -0.01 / 37.7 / 43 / 40.7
